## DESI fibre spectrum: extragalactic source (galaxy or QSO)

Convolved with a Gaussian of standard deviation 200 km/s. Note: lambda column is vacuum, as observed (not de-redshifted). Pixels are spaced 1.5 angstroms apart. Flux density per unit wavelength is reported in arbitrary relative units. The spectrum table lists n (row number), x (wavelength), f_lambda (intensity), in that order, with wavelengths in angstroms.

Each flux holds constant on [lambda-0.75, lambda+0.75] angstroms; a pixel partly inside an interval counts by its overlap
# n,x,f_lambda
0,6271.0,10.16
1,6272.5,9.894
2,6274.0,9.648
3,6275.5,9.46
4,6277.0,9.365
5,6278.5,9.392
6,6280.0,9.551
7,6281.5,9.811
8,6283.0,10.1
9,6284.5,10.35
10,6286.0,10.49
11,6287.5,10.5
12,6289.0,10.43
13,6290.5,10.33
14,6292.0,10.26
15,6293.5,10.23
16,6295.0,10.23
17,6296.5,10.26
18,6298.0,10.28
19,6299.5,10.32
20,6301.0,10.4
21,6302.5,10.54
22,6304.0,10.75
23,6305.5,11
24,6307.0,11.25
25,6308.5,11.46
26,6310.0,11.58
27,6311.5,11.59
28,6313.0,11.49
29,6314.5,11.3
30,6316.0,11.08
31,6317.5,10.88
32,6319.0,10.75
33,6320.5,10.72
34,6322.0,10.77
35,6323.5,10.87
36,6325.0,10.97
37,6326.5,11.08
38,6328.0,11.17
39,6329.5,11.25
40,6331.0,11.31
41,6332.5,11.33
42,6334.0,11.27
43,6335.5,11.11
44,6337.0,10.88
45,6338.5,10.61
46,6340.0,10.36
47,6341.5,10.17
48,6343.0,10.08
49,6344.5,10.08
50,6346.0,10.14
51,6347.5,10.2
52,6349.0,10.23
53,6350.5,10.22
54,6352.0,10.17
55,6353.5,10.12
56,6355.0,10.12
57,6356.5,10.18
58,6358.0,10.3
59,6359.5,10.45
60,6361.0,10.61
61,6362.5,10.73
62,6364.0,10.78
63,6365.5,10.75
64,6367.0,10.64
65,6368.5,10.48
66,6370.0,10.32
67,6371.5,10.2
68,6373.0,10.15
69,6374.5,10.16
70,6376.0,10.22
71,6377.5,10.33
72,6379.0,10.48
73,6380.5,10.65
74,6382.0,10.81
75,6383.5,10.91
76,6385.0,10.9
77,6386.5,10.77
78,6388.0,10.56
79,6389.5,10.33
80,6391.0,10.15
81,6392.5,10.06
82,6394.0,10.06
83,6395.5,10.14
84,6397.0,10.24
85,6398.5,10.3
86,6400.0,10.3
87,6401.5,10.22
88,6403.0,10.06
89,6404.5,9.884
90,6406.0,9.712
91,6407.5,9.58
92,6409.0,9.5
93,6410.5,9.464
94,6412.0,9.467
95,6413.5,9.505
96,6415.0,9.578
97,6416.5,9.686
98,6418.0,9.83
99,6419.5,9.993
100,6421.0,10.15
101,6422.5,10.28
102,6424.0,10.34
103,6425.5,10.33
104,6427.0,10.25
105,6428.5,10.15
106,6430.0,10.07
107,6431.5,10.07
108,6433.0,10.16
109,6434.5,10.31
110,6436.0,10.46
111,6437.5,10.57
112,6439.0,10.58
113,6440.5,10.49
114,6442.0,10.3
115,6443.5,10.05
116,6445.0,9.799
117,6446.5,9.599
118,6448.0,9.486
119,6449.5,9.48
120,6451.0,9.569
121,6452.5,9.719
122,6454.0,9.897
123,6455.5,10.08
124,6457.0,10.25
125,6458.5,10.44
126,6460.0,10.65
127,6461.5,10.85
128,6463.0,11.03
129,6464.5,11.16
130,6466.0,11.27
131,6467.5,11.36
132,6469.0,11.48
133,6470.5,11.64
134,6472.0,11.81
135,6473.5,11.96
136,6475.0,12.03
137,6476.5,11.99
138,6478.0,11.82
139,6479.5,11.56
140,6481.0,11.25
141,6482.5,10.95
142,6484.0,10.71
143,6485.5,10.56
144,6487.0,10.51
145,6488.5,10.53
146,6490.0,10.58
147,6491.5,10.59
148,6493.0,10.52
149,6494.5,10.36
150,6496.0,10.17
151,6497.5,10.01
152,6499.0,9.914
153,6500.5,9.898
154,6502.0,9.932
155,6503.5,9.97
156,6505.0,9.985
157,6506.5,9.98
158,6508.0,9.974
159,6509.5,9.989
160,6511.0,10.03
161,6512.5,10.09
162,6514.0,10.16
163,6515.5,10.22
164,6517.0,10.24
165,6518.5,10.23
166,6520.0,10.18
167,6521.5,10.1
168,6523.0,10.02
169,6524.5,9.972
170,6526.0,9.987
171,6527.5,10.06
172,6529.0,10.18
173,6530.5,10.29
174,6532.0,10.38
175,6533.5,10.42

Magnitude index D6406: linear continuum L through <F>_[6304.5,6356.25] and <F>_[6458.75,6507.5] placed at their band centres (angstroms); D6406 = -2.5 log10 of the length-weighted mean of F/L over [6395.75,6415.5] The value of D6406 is 0.10 mag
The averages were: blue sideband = 10.8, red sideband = 10.8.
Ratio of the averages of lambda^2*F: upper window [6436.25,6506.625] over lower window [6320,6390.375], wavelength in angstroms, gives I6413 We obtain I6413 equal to 1.04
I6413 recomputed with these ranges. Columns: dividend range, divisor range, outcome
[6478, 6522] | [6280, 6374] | 1.03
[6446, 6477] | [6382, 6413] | 1.08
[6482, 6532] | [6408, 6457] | 1.05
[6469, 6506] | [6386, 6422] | 1.11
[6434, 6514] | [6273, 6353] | 1.05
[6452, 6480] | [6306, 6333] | 1.04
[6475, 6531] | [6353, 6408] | 1.04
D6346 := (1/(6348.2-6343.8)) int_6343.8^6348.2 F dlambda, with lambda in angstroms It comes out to 10.1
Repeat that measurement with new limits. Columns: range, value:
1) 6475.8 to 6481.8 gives 11.6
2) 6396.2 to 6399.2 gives 10.3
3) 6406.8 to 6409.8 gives 9.54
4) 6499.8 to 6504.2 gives 9.93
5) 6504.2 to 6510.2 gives 9.98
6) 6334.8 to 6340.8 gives 10.7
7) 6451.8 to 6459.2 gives 10.1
